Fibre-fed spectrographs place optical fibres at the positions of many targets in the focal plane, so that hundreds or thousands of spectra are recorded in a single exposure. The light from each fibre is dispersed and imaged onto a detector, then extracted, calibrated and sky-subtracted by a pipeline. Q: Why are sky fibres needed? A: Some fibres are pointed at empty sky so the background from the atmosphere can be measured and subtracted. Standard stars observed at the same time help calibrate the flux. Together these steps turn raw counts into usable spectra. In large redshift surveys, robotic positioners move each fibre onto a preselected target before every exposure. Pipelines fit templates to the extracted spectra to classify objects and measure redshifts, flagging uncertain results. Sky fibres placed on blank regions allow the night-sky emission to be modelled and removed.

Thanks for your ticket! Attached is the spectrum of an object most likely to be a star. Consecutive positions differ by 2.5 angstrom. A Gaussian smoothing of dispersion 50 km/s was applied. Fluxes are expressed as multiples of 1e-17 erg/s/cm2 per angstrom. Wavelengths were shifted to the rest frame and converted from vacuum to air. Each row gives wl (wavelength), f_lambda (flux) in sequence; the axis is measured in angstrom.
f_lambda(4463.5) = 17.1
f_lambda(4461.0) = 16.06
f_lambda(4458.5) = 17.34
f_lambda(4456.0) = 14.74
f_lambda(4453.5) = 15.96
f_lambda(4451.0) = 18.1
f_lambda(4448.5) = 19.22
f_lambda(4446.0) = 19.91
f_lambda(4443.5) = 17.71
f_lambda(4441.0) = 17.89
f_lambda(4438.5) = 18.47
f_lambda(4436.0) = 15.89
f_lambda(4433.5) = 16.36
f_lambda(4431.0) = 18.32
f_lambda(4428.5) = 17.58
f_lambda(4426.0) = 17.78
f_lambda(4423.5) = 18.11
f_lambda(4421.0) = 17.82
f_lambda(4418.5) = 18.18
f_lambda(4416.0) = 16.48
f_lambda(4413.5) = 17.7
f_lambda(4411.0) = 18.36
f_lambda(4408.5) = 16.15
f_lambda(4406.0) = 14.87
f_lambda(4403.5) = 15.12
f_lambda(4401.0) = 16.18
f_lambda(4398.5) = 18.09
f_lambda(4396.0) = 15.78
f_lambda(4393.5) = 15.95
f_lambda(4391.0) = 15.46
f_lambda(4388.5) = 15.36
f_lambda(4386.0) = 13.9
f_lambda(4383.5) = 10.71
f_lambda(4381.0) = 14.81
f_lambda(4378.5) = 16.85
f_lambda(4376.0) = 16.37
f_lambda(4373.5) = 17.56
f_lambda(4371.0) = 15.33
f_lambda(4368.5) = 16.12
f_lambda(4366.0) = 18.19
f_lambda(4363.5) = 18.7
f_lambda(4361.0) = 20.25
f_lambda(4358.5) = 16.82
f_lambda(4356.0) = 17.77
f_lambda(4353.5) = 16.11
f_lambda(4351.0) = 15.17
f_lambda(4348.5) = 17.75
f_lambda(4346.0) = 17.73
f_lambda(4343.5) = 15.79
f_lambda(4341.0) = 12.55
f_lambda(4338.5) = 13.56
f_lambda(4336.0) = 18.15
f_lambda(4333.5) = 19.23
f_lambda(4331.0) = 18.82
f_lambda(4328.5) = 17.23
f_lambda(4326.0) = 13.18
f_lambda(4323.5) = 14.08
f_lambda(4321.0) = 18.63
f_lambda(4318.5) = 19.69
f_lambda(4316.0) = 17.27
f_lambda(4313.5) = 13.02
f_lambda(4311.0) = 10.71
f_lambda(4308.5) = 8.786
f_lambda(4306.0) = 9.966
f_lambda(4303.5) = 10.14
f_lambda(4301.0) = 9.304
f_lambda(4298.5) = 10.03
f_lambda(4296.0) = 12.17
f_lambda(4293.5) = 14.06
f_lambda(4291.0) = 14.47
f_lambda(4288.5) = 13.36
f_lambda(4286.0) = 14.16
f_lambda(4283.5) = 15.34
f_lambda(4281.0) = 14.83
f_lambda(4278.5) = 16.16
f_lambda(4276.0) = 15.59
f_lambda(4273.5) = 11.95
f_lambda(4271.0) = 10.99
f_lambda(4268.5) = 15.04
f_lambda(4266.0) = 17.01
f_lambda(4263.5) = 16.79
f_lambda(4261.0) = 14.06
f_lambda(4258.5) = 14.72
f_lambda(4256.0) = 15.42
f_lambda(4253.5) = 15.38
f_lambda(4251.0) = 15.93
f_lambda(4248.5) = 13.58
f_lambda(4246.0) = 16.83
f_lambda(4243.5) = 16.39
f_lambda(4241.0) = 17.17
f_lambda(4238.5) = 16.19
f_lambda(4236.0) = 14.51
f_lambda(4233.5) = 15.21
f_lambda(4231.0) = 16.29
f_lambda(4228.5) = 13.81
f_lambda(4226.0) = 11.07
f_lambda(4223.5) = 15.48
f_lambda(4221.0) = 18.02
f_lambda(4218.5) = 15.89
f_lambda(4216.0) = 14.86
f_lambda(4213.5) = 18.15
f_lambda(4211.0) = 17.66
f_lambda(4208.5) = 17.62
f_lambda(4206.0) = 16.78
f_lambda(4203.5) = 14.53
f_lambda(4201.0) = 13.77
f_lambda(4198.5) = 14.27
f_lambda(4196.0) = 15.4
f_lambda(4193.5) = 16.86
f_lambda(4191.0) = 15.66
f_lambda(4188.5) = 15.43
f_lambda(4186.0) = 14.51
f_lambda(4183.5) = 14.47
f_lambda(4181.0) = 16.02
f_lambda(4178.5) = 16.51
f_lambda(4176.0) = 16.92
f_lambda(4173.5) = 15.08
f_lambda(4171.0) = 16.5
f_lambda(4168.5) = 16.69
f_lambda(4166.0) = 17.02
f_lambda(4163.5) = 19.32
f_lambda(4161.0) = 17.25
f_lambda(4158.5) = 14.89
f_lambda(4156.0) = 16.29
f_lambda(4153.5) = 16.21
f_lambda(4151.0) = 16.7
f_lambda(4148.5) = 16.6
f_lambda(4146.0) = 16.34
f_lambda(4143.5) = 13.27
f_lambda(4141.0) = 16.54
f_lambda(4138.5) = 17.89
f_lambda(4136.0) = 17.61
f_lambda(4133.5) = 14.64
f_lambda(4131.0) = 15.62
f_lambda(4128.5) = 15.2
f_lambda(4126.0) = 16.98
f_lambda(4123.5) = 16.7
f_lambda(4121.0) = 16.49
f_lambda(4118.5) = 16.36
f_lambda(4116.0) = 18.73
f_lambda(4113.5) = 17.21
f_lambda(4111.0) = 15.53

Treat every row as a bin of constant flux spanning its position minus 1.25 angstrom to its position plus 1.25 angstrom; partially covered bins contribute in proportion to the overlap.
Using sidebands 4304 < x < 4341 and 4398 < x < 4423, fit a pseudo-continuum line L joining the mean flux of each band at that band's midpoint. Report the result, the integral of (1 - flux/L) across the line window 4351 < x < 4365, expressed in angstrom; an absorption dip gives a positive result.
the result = -1.7 angstrom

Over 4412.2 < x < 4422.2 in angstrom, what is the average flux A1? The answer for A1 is 17.5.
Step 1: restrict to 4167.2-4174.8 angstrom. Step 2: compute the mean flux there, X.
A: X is 16.1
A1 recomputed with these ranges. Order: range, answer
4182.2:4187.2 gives 14.5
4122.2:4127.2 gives 16.8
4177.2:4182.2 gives 16.3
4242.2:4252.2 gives 15.7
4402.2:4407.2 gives 15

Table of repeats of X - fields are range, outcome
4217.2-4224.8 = 16.4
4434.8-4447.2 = 18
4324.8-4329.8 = 15.3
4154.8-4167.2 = 17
